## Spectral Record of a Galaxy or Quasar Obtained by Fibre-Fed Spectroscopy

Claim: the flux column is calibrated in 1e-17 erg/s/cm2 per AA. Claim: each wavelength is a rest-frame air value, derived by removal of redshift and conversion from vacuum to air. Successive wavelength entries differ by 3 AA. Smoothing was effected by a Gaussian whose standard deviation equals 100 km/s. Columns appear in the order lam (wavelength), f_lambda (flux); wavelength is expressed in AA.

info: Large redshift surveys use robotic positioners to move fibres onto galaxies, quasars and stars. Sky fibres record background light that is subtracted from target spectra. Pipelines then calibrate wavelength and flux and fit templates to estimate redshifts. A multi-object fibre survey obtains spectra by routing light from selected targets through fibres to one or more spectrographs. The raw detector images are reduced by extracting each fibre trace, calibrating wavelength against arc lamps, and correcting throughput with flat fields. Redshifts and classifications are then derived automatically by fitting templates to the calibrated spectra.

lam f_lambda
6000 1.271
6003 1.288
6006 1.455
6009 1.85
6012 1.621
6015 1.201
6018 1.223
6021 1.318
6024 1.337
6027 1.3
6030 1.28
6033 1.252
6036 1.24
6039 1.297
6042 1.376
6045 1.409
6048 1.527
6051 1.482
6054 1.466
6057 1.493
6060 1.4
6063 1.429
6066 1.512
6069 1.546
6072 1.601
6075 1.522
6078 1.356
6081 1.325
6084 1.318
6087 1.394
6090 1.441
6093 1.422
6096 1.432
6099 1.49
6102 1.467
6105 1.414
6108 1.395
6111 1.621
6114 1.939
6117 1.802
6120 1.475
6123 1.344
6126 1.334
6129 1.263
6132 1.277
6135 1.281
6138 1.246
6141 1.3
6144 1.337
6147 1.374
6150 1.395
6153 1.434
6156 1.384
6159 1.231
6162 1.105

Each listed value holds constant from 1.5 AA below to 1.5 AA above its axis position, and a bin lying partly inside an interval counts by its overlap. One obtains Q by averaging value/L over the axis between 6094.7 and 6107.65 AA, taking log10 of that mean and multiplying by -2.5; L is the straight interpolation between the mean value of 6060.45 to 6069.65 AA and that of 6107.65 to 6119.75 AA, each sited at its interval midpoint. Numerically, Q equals 0.14 mag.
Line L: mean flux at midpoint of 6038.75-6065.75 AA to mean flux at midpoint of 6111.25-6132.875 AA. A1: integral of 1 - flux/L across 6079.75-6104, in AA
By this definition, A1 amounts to 1.07 AA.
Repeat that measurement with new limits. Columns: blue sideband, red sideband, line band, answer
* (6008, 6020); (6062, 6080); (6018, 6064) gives 3.21 AA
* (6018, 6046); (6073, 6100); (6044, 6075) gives -2.95 AA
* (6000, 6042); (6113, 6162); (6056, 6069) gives -0.95 AA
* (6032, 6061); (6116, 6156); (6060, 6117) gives -4.21 AA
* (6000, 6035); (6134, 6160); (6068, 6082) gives -1.23 AA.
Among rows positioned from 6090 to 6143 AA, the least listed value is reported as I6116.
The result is 1.246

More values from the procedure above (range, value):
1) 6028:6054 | 1.24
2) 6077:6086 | 1.318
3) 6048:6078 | 1.356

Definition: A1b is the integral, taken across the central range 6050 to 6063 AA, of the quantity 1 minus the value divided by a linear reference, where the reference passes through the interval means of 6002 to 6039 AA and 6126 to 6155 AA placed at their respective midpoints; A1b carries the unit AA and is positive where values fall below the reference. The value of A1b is -1.0 AA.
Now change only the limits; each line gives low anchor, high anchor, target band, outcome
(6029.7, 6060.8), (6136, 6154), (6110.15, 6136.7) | -2.4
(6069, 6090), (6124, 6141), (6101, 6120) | -3.6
